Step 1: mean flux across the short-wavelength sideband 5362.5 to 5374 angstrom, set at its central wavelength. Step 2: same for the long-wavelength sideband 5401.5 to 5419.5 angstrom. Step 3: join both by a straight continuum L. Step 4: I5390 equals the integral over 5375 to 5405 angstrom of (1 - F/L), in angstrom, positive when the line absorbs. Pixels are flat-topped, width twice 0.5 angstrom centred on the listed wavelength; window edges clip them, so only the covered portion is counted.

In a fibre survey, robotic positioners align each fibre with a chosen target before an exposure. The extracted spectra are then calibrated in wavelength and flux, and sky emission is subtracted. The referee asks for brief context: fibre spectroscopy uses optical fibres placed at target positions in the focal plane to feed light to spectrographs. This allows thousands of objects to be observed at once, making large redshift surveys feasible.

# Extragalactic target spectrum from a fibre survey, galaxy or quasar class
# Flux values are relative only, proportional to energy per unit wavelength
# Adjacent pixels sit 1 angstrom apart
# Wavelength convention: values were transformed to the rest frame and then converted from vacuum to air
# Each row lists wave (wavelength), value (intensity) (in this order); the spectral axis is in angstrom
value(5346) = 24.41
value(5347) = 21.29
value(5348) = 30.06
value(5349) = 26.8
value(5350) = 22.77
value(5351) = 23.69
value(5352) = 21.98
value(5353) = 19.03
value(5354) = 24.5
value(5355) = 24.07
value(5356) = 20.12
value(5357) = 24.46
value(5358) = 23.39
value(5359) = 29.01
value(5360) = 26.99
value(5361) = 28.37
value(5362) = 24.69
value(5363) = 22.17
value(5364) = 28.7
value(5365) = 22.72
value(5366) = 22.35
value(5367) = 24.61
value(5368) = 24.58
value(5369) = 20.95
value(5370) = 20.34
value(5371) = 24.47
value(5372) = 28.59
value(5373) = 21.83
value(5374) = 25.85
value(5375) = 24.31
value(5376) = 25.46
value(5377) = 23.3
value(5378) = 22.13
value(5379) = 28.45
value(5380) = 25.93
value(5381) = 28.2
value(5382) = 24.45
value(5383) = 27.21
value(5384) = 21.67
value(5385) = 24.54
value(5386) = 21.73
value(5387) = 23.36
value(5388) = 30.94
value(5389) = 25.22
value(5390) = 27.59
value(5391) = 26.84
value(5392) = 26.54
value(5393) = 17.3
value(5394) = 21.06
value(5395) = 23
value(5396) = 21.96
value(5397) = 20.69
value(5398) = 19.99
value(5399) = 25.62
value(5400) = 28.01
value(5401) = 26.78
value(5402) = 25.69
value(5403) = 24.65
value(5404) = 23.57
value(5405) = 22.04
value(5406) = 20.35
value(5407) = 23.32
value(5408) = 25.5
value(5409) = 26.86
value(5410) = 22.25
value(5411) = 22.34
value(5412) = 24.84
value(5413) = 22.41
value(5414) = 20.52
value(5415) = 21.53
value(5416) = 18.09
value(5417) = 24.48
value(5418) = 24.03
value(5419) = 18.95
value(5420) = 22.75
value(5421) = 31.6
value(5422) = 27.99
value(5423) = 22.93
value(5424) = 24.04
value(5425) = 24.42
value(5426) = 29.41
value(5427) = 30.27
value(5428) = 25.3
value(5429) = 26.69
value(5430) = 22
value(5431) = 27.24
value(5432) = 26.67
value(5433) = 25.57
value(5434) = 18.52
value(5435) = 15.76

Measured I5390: -1.49 angstrom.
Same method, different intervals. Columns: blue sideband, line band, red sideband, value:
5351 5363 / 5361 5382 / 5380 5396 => -0.2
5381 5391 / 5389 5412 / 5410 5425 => 0.6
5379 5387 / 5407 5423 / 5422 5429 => 1.4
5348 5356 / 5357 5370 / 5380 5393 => -0.3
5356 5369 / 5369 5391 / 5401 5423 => -0.5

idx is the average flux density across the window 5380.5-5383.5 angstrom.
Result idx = 26.6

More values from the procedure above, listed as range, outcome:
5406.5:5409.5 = 25.2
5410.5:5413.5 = 23.2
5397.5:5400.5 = 24.5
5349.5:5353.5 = 21.9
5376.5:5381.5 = 25.6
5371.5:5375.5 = 25.1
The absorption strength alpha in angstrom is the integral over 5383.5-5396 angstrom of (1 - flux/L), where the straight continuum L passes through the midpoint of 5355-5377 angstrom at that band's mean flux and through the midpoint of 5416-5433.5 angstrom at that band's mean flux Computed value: 0.37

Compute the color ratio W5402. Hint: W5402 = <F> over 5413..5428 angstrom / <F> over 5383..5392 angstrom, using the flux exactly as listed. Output 0.96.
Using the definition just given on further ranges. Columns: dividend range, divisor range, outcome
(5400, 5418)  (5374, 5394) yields 0.94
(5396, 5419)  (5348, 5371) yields 0.96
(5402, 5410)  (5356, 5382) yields 0.96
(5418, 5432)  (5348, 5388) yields 1.05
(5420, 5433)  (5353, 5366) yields 1.07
